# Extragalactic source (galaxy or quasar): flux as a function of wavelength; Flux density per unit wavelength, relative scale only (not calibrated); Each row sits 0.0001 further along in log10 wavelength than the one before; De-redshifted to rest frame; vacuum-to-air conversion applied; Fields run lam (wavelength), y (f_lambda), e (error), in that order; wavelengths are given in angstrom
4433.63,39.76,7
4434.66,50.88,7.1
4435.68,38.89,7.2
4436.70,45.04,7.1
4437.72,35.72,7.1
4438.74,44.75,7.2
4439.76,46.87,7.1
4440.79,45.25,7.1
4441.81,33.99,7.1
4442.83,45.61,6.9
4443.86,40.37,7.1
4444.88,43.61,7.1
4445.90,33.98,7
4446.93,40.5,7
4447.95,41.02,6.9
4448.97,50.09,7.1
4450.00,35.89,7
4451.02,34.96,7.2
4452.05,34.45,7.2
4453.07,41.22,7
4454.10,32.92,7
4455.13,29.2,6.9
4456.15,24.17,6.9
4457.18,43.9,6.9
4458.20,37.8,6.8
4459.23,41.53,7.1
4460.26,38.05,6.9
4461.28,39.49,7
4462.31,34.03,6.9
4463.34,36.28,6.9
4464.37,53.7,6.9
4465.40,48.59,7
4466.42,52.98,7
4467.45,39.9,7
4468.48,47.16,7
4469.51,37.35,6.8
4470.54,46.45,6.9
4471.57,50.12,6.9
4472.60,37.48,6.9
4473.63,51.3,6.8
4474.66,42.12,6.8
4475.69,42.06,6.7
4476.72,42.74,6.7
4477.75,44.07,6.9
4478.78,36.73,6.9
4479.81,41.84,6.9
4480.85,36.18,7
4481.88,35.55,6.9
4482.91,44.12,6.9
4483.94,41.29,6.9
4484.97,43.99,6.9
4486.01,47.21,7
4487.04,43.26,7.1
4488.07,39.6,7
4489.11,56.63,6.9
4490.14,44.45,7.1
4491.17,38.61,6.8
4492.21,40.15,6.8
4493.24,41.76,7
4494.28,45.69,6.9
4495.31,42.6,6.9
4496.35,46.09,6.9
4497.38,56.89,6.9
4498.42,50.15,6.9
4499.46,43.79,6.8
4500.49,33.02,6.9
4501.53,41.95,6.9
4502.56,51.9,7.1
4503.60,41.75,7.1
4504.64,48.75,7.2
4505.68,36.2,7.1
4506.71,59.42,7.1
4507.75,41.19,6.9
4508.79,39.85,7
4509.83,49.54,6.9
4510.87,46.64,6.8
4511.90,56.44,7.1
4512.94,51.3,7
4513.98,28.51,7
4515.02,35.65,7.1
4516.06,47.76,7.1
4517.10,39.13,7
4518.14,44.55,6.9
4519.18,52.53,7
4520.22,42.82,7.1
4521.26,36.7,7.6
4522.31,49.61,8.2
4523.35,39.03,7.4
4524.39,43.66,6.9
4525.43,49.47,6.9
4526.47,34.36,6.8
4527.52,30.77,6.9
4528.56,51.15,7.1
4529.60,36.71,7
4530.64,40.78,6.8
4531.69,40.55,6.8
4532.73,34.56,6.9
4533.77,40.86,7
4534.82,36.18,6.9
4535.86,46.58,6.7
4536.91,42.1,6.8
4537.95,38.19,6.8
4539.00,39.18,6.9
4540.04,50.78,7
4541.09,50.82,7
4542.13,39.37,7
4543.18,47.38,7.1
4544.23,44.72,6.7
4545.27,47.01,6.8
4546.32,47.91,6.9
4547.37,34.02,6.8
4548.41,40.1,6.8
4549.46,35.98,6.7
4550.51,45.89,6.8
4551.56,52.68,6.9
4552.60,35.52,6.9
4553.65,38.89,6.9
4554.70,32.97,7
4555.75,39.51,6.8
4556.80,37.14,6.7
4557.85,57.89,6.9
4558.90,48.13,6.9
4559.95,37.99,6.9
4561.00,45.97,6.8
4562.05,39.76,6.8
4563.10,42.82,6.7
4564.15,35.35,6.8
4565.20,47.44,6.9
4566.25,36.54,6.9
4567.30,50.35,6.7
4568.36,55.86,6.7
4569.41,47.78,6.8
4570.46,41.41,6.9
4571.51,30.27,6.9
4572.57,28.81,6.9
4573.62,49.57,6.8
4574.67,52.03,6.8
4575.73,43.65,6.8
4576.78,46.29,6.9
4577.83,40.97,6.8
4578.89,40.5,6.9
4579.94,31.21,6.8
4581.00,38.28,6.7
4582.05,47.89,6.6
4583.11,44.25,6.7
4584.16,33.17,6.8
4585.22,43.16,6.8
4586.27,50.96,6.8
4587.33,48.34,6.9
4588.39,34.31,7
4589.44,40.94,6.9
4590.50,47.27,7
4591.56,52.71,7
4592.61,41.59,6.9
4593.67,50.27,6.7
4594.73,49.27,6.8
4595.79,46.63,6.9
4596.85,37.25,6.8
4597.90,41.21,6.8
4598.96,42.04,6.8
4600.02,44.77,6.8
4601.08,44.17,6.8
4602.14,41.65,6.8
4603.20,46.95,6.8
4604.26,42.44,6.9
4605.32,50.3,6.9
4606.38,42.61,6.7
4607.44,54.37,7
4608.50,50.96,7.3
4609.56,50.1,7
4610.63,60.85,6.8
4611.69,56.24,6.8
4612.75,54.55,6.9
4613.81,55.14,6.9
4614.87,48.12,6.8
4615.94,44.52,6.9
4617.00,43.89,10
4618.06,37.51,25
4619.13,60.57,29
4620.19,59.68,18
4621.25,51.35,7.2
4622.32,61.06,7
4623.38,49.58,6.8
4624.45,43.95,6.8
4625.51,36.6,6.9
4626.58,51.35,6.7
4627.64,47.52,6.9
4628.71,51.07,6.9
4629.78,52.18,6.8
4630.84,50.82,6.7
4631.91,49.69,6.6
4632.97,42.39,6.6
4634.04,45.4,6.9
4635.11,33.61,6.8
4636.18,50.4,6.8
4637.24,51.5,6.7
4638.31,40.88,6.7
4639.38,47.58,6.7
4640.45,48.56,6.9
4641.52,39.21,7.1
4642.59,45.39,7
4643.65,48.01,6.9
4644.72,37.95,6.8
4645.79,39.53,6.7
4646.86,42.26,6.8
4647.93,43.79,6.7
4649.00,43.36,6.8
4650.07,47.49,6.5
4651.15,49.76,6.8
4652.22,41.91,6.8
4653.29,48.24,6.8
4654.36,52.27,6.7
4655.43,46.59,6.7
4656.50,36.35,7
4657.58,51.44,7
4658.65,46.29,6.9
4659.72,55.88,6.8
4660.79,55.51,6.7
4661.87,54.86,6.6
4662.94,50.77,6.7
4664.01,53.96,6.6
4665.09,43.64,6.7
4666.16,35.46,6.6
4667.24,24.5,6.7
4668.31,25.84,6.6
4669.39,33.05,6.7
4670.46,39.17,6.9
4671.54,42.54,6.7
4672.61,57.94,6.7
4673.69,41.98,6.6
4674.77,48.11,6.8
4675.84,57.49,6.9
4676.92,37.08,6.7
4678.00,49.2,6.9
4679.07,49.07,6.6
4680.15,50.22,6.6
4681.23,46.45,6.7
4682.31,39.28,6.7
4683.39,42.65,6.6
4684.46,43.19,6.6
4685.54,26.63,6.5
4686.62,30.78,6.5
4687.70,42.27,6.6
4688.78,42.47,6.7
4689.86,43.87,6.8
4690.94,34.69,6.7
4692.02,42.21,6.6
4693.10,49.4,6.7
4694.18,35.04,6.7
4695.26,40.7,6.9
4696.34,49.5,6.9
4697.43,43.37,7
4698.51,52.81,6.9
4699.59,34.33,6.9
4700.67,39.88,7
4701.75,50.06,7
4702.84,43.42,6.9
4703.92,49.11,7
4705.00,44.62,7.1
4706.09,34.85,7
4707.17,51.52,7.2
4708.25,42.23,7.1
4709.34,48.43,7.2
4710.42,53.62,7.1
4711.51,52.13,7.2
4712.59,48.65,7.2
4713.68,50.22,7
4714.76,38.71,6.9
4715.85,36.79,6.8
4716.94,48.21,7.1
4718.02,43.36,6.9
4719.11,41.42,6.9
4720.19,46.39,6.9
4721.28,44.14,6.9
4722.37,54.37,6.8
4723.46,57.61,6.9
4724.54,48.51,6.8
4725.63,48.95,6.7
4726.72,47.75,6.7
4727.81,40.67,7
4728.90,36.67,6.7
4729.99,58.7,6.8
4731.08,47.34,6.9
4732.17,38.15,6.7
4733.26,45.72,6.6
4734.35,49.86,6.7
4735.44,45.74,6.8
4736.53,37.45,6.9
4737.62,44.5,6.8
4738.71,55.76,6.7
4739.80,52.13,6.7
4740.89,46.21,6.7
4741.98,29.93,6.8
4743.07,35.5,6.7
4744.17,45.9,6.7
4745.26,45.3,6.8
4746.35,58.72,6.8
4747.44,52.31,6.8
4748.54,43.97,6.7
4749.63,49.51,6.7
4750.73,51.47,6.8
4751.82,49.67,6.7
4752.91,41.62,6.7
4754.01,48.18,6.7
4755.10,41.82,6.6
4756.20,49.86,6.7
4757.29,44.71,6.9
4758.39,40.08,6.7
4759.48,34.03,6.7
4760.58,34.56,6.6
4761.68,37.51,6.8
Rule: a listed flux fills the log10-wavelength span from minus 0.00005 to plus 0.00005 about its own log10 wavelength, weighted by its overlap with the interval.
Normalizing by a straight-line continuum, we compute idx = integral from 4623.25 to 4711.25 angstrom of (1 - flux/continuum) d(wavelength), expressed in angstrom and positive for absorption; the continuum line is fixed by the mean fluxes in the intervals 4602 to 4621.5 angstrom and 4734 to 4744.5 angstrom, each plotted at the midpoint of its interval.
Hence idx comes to 5.6 angstrom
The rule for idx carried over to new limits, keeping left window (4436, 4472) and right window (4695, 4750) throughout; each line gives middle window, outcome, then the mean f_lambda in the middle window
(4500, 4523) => -1.34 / 44.3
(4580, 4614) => -1.99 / 46.1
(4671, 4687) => 0.30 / 44.3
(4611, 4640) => -3.12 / 48.8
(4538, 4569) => -0.45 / 43.3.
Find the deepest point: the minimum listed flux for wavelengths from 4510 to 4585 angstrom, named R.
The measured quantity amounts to 28.51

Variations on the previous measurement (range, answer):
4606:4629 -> 36.6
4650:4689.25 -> 24.5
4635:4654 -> 33.61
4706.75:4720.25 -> 36.79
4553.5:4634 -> 28.81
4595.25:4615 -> 37.25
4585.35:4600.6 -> 34.31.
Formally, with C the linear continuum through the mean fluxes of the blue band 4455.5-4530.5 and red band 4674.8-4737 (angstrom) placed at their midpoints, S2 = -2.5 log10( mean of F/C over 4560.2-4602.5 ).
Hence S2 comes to 0.02 mag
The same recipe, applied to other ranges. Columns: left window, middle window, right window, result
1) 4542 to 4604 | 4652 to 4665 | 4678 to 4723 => -0.136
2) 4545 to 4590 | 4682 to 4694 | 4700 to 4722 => 0.135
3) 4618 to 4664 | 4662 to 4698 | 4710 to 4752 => 0.118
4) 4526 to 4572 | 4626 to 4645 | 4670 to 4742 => -0.066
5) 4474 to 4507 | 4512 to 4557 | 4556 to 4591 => 0.036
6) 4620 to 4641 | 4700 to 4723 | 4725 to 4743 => -0.001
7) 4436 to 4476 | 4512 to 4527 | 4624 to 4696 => -0.021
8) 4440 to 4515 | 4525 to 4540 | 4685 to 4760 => 0.068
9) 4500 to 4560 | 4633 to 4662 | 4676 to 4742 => -0.042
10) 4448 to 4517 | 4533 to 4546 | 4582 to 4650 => 0.022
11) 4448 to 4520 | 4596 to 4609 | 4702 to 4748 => -0.011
